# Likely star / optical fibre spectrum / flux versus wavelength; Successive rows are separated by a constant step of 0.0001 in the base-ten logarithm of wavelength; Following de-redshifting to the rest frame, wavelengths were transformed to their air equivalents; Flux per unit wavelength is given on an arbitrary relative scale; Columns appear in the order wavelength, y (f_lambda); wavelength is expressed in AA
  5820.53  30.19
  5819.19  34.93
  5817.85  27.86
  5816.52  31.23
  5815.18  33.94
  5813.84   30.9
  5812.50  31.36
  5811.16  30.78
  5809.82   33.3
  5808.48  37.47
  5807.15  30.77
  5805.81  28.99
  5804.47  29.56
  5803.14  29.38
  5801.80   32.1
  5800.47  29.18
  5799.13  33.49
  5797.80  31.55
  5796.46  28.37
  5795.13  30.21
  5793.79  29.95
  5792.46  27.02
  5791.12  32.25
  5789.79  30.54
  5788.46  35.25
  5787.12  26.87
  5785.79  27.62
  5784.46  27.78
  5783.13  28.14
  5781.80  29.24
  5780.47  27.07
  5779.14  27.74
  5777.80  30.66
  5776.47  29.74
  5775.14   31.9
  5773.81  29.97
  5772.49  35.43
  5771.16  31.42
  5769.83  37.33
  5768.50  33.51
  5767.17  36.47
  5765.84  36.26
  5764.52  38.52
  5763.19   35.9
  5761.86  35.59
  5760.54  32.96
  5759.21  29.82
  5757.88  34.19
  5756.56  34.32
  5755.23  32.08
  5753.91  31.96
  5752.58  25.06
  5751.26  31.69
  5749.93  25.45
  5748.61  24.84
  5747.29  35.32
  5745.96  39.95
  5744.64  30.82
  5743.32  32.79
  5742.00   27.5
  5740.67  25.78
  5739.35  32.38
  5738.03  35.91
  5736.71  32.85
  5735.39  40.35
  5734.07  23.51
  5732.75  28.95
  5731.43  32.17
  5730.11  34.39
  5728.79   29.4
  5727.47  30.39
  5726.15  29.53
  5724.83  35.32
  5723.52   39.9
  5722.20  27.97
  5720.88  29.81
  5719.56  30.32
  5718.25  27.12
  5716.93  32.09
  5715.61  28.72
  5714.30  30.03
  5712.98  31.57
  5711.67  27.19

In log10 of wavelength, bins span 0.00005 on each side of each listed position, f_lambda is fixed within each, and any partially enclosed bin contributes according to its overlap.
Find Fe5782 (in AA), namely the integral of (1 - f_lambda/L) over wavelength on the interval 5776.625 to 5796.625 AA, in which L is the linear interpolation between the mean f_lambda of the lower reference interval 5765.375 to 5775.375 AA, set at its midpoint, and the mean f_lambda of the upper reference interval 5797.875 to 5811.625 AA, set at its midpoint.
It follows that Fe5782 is 2.18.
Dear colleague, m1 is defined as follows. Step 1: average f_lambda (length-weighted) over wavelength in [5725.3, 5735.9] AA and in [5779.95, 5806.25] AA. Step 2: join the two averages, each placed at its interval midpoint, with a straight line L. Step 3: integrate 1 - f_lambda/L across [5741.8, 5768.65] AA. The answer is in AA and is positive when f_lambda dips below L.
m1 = -1.9 AA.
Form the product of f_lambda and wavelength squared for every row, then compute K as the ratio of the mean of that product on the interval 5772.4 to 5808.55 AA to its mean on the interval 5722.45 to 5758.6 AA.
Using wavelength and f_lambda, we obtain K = 0.97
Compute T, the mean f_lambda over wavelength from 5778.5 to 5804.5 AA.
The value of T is 29.7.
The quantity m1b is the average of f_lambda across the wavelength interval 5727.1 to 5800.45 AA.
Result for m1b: 31.4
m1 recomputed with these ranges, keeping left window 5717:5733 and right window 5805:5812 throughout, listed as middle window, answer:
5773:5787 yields 1.3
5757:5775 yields -1.5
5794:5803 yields 0.4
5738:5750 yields 0.2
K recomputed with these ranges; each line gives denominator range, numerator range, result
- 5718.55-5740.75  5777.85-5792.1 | 0.94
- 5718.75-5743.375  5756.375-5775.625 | 1.10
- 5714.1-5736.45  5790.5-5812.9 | 1.02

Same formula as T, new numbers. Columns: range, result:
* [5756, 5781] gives 33.1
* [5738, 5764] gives 31.6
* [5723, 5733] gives 32.6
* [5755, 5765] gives 34.2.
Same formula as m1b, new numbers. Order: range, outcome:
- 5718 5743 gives 31.3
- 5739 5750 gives 30.8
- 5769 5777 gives 32.7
